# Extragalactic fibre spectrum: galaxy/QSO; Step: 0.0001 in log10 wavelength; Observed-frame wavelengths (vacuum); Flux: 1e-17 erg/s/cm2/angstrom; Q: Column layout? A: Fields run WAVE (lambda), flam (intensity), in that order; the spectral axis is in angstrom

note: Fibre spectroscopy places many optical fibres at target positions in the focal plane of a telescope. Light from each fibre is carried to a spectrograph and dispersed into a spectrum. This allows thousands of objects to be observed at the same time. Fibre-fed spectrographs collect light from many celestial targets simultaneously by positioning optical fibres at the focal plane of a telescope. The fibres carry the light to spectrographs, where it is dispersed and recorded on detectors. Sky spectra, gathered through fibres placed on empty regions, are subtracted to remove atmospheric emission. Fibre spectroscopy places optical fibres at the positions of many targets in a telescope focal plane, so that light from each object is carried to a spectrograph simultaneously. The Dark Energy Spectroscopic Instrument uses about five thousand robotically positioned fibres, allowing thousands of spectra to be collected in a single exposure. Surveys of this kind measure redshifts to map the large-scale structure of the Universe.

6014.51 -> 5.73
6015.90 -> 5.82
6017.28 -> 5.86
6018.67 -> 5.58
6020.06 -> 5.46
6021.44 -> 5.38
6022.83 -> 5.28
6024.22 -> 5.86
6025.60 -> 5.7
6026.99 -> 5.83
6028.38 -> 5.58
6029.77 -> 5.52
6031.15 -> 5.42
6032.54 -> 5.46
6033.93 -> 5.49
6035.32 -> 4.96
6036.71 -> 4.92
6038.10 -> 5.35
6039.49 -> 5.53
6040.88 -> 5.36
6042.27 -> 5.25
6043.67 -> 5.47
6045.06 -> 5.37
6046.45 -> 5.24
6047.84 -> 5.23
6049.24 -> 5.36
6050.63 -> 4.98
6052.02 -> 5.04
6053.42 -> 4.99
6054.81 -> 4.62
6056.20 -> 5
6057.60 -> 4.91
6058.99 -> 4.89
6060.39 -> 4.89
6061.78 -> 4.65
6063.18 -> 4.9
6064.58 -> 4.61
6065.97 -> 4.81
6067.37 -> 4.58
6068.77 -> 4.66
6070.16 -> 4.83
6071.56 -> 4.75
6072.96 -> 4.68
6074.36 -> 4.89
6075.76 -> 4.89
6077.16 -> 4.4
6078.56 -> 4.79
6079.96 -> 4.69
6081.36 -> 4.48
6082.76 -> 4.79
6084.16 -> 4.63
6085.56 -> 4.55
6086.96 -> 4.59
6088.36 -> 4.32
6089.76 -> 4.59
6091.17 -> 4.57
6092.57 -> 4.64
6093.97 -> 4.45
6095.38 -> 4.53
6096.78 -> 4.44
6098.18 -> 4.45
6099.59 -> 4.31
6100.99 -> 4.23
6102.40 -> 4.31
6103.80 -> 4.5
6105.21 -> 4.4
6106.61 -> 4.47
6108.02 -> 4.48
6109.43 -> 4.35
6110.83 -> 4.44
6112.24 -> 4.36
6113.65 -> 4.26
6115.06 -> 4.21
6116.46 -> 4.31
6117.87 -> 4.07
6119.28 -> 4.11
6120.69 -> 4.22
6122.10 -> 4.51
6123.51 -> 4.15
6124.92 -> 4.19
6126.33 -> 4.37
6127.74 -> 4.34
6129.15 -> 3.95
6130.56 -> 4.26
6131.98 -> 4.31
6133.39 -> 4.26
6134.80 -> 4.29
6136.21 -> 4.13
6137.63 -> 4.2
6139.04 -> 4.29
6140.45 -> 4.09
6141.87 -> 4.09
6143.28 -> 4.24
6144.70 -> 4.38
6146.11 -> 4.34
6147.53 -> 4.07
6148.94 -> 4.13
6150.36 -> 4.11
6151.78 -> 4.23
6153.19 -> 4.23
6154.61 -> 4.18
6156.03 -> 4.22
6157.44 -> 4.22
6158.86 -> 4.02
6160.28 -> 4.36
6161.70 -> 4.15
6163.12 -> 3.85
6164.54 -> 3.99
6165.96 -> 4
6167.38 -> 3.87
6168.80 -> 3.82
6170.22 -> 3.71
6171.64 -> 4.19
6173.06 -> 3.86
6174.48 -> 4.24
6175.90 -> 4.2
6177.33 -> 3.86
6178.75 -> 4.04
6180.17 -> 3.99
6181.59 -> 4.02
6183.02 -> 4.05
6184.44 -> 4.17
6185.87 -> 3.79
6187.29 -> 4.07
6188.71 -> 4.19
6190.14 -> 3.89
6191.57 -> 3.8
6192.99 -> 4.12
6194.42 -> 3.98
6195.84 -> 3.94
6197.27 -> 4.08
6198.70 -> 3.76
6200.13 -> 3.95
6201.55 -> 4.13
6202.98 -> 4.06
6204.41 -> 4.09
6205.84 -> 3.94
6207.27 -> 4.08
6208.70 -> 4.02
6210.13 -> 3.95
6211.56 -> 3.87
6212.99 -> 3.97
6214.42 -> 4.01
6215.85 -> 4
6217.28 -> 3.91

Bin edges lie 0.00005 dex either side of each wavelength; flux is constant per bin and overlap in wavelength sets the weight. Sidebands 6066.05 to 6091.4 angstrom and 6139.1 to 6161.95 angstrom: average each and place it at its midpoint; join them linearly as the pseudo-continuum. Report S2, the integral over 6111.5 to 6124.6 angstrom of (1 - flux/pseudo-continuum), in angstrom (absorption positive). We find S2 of 0.5 angstrom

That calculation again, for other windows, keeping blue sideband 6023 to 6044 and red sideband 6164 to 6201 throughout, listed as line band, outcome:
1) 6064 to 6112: 3.4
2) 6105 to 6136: 2.1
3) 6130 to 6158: 0.9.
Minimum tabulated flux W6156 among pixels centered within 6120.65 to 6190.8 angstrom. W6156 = 3.71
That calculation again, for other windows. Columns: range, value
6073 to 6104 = 4.23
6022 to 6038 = 4.92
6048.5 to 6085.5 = 4.4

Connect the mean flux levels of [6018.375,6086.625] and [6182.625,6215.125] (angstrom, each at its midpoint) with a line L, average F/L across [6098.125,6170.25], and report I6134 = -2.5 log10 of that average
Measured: 0.06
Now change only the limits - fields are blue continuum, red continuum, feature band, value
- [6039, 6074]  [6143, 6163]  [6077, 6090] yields 0.04 mag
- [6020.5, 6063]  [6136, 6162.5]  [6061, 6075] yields 0.06 mag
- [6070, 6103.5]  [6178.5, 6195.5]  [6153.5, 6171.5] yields 0.03 mag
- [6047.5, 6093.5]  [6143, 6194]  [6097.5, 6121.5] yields 0.04 mag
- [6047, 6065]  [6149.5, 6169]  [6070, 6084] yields 0.01 mag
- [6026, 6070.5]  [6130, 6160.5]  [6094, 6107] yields 0.05 mag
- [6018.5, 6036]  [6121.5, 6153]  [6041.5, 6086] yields 0.05 mag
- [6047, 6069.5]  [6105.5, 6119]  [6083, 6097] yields 0.00 mag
